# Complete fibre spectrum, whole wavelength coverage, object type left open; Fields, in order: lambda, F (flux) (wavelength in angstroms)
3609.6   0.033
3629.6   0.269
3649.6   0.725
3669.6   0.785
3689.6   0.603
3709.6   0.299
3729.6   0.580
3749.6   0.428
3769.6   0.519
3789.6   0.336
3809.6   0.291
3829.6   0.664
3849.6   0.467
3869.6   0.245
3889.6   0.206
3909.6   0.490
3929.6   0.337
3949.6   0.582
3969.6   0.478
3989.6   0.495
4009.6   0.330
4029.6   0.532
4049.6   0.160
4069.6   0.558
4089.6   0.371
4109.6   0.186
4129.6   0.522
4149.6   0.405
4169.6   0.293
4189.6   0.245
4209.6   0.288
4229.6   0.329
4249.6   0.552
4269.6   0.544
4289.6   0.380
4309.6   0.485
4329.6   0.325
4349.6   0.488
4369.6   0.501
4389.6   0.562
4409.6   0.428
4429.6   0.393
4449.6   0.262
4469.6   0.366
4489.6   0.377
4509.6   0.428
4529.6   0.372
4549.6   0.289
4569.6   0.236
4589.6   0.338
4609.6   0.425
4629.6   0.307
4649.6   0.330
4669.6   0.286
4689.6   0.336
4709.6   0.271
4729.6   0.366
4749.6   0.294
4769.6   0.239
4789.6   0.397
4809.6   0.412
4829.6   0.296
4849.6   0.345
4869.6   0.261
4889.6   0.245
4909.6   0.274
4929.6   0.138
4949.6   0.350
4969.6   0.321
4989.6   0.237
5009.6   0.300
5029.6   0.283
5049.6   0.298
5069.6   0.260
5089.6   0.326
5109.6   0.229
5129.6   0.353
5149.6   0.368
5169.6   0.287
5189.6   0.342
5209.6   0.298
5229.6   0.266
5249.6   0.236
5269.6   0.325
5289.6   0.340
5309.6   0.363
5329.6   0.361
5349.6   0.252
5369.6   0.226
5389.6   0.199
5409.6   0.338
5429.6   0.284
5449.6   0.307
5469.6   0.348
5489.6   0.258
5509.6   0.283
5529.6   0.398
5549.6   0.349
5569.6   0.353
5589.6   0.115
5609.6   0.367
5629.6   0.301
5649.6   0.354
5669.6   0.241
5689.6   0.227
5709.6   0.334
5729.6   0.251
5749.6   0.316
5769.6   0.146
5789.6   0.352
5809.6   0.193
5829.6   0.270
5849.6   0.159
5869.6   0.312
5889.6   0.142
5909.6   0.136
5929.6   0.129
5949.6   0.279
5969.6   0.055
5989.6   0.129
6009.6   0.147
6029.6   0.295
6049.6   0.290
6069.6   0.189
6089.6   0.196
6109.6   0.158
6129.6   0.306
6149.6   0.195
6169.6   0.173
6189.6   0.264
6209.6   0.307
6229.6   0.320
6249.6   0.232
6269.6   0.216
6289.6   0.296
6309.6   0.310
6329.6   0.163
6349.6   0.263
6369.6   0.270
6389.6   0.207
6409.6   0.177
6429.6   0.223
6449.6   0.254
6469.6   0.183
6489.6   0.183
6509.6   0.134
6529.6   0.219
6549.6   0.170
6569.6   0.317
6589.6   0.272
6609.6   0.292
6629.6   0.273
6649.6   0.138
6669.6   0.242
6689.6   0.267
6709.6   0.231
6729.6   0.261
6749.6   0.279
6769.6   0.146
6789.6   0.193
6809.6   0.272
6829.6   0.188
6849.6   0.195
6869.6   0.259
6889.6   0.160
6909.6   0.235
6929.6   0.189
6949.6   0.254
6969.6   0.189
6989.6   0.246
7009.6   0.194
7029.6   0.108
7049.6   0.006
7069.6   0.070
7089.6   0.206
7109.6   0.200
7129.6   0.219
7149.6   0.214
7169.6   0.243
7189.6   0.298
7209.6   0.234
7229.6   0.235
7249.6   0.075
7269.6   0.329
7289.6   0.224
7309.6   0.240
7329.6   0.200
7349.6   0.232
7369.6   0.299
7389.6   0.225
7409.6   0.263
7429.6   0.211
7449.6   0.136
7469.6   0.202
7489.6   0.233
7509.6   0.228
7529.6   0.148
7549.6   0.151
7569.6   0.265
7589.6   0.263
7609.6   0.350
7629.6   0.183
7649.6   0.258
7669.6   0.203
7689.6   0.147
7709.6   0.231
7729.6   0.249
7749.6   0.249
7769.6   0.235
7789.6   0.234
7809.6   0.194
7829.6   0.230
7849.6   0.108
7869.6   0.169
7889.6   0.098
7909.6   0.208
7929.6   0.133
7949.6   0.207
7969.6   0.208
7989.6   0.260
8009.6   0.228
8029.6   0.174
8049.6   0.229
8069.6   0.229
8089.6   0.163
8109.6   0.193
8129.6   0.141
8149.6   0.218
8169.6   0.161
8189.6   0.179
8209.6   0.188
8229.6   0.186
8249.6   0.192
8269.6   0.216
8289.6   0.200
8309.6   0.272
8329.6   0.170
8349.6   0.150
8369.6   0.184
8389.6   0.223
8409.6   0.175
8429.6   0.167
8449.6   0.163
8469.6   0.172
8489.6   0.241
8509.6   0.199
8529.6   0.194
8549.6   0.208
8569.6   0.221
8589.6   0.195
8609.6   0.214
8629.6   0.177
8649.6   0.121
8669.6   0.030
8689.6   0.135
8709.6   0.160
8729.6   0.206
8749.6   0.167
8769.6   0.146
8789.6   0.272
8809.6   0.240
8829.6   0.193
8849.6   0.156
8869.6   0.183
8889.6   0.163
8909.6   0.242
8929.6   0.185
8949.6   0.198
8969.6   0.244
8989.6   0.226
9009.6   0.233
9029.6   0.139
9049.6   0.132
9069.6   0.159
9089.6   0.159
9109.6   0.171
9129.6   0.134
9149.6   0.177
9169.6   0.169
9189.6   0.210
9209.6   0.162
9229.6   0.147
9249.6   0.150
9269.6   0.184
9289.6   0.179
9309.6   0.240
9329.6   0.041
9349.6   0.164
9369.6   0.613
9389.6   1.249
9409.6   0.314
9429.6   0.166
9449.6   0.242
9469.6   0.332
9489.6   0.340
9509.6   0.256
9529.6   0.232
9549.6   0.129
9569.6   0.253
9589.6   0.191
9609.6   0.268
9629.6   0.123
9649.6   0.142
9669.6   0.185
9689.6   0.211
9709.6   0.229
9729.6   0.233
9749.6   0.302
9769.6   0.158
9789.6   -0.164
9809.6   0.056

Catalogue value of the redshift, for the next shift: 1.516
